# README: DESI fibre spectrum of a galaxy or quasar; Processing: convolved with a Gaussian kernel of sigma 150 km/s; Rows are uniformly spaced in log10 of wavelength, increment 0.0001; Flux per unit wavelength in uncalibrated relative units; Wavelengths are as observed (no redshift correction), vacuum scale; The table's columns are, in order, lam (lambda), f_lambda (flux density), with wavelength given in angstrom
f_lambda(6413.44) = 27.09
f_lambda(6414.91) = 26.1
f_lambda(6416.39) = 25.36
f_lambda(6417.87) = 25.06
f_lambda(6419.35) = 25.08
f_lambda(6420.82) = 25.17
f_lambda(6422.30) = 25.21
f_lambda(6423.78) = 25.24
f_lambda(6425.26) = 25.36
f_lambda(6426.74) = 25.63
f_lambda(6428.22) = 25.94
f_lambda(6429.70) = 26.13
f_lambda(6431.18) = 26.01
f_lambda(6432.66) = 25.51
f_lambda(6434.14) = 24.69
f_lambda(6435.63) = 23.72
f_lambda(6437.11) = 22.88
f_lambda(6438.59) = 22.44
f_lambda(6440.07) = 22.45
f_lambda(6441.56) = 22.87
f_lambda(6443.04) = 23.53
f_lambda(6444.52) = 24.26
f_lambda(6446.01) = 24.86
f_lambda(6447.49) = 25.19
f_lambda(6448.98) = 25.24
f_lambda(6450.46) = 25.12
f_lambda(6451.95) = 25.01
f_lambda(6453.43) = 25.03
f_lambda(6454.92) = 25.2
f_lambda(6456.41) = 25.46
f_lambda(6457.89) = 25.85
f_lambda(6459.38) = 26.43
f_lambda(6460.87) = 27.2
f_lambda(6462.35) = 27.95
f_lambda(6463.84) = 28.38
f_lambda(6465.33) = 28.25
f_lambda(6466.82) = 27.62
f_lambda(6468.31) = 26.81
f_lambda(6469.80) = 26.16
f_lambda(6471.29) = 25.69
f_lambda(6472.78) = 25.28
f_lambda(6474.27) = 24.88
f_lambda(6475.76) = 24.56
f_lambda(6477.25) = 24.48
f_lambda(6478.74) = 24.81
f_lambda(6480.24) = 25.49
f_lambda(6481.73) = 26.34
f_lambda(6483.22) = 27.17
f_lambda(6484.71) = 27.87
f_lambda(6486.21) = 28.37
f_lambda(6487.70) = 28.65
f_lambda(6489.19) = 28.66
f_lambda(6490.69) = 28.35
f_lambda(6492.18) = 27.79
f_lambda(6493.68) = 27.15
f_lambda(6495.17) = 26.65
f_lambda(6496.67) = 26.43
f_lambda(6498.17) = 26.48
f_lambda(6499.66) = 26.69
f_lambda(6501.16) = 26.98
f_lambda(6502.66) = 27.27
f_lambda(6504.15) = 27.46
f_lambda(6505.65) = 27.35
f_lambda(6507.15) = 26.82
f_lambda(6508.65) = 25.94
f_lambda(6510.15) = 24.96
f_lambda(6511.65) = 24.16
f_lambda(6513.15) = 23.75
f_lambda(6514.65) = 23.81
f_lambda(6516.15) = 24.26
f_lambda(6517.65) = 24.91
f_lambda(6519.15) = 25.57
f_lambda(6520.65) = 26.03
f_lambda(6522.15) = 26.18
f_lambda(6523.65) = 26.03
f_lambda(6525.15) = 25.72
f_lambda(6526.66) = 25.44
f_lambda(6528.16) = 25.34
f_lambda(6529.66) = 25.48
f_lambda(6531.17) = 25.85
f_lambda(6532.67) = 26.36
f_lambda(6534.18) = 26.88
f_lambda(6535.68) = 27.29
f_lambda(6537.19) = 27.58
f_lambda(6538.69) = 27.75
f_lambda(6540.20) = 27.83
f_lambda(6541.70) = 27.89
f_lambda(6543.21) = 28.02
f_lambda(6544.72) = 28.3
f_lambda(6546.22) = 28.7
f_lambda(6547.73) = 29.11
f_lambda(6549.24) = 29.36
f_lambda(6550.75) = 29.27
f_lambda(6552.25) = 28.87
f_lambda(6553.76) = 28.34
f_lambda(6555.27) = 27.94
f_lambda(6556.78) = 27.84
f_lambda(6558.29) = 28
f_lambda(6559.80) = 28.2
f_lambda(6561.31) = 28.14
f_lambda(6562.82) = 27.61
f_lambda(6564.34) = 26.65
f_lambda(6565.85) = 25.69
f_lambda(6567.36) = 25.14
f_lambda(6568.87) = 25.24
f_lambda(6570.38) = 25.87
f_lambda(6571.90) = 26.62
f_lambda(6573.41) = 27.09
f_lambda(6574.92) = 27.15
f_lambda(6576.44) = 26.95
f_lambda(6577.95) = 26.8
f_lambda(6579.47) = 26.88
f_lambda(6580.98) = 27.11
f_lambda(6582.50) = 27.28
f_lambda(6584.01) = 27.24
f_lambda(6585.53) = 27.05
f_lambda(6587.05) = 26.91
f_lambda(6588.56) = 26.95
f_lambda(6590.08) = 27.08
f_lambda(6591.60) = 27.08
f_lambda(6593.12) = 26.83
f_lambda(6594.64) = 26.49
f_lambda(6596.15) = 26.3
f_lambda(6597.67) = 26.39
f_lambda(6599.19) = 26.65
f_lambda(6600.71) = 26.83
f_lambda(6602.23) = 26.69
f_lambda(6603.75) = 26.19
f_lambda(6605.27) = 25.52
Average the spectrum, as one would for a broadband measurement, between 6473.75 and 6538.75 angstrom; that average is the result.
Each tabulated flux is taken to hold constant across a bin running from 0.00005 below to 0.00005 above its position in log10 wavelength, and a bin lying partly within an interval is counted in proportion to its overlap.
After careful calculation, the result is 26.3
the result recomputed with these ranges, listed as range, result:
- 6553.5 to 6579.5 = 27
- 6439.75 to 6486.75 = 25.8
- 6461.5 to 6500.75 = 26.8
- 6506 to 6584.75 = 26.8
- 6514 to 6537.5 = 25.8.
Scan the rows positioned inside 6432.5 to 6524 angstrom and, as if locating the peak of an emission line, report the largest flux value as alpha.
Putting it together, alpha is 28.66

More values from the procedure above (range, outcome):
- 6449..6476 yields 28.38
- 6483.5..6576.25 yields 29.36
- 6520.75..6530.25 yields 26.18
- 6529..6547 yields 28.7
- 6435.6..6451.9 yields 25.24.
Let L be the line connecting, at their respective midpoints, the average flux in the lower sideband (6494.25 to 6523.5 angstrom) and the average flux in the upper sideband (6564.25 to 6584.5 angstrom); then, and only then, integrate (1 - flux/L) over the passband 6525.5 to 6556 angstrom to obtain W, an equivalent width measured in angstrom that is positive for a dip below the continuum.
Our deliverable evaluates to -1.6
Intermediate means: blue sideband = 25.9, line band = 27.6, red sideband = 26.6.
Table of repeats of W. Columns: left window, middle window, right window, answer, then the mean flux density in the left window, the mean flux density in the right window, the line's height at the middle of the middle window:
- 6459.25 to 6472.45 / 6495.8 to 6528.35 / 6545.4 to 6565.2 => 2.3 angstrom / 27.1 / 28.3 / 27.7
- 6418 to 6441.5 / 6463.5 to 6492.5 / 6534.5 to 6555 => -0.6 angstrom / 24.7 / 28.3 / 26.2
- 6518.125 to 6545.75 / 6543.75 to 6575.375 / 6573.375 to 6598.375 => -0.9 angstrom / 26.7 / 26.9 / 26.8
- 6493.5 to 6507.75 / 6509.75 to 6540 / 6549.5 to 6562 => 2.0 angstrom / 26.9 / 28.4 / 27.6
